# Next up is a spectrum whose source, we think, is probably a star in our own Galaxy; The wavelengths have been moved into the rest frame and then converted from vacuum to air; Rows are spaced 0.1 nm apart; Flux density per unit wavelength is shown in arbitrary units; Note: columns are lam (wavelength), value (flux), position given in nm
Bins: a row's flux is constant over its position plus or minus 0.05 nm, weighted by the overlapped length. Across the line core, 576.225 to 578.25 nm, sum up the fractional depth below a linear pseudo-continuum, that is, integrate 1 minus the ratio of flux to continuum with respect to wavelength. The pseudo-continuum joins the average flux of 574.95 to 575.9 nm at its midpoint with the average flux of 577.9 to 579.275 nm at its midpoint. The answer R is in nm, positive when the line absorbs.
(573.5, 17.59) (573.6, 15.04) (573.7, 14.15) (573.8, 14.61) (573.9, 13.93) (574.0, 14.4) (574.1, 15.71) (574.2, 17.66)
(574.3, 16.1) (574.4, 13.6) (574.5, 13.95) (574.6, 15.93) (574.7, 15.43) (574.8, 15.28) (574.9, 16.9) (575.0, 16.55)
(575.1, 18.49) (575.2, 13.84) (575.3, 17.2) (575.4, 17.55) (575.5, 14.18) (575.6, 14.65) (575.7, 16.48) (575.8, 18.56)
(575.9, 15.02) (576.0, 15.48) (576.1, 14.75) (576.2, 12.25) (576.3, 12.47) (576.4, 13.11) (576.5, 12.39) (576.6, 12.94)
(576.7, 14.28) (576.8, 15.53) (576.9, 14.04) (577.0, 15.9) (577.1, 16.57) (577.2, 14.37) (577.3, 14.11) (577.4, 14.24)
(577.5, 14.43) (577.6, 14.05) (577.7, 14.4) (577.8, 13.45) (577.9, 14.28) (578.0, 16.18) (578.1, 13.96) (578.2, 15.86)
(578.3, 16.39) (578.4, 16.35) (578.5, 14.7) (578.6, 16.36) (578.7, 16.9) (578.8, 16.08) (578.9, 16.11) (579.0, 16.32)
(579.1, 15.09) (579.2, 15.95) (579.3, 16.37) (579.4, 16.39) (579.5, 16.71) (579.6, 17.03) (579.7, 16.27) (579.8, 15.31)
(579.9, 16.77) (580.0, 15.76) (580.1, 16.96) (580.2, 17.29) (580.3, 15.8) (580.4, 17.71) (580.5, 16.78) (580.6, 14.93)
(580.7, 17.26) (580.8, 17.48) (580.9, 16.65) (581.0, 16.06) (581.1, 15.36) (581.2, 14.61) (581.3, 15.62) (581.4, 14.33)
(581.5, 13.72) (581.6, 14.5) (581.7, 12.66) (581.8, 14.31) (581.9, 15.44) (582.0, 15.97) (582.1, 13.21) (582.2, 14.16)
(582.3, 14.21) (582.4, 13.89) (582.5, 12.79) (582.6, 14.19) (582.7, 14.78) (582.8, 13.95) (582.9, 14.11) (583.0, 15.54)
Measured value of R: 0.22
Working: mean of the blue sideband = 16.3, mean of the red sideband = 15.8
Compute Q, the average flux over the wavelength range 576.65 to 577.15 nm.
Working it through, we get 15.3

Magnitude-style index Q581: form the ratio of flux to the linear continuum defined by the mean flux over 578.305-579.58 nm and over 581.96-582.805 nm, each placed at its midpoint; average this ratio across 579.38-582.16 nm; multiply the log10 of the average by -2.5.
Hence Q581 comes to -0.05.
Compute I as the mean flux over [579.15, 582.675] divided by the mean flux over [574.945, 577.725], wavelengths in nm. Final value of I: 1.0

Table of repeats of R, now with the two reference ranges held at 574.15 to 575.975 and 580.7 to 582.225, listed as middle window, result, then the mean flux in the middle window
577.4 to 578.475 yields 0.04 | 14.9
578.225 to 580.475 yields -0.14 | 16.3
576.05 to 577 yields 0.13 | 13.7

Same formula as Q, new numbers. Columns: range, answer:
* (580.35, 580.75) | 16.7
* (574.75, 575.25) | 16.2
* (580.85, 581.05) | 16.4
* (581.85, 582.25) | 14.7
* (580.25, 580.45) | 16.8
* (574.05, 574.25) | 16.7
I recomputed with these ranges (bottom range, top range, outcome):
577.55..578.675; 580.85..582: 0.98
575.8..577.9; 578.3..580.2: 1.13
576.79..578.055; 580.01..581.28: 1.11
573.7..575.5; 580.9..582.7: 0.93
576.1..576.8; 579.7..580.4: 1.24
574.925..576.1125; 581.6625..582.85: 0.88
